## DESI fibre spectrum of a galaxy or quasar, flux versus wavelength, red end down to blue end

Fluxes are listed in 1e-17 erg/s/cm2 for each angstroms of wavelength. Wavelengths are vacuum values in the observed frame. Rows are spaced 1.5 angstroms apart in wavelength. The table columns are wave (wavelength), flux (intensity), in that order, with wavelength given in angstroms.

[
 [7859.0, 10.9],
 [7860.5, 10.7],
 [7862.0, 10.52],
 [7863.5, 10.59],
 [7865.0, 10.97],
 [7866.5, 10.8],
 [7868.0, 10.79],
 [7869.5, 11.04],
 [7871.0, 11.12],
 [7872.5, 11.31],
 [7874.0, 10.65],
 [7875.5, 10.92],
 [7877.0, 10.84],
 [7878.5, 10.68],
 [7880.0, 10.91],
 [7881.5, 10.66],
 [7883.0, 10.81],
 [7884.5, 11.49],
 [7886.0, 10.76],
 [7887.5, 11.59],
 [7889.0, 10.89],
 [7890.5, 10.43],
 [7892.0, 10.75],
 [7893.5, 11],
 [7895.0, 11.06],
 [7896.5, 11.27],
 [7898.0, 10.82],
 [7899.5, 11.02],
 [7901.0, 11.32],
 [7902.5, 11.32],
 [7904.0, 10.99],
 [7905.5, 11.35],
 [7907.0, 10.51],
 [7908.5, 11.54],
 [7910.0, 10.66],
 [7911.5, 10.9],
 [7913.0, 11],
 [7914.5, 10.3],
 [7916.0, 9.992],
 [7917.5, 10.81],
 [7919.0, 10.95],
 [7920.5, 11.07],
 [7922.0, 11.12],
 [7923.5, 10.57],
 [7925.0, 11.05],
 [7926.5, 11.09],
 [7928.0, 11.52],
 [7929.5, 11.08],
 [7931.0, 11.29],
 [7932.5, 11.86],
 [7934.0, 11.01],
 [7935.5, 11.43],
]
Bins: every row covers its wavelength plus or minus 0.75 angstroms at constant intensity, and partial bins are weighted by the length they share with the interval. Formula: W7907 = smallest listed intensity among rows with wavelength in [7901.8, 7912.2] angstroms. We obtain 10.51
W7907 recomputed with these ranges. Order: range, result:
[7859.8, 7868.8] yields 10.52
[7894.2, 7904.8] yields 10.82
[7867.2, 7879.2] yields 10.65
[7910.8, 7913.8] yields 10.9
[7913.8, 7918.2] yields 9.992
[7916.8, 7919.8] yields 10.81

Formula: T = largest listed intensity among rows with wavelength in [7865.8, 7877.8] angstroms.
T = 11.31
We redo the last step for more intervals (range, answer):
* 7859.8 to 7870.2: 11.04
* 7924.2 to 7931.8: 11.52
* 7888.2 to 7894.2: 11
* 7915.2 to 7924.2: 11.12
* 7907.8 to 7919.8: 11.54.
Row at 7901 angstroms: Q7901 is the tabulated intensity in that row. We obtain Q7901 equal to 11.32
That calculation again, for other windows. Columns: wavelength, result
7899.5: 11.02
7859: 10.9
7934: 11.01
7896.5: 11.27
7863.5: 10.59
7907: 10.51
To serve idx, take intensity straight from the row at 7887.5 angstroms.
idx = 11.59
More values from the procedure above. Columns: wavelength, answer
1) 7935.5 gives 11.43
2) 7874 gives 10.65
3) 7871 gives 11.12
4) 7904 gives 10.99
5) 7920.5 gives 11.07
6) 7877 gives 10.84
